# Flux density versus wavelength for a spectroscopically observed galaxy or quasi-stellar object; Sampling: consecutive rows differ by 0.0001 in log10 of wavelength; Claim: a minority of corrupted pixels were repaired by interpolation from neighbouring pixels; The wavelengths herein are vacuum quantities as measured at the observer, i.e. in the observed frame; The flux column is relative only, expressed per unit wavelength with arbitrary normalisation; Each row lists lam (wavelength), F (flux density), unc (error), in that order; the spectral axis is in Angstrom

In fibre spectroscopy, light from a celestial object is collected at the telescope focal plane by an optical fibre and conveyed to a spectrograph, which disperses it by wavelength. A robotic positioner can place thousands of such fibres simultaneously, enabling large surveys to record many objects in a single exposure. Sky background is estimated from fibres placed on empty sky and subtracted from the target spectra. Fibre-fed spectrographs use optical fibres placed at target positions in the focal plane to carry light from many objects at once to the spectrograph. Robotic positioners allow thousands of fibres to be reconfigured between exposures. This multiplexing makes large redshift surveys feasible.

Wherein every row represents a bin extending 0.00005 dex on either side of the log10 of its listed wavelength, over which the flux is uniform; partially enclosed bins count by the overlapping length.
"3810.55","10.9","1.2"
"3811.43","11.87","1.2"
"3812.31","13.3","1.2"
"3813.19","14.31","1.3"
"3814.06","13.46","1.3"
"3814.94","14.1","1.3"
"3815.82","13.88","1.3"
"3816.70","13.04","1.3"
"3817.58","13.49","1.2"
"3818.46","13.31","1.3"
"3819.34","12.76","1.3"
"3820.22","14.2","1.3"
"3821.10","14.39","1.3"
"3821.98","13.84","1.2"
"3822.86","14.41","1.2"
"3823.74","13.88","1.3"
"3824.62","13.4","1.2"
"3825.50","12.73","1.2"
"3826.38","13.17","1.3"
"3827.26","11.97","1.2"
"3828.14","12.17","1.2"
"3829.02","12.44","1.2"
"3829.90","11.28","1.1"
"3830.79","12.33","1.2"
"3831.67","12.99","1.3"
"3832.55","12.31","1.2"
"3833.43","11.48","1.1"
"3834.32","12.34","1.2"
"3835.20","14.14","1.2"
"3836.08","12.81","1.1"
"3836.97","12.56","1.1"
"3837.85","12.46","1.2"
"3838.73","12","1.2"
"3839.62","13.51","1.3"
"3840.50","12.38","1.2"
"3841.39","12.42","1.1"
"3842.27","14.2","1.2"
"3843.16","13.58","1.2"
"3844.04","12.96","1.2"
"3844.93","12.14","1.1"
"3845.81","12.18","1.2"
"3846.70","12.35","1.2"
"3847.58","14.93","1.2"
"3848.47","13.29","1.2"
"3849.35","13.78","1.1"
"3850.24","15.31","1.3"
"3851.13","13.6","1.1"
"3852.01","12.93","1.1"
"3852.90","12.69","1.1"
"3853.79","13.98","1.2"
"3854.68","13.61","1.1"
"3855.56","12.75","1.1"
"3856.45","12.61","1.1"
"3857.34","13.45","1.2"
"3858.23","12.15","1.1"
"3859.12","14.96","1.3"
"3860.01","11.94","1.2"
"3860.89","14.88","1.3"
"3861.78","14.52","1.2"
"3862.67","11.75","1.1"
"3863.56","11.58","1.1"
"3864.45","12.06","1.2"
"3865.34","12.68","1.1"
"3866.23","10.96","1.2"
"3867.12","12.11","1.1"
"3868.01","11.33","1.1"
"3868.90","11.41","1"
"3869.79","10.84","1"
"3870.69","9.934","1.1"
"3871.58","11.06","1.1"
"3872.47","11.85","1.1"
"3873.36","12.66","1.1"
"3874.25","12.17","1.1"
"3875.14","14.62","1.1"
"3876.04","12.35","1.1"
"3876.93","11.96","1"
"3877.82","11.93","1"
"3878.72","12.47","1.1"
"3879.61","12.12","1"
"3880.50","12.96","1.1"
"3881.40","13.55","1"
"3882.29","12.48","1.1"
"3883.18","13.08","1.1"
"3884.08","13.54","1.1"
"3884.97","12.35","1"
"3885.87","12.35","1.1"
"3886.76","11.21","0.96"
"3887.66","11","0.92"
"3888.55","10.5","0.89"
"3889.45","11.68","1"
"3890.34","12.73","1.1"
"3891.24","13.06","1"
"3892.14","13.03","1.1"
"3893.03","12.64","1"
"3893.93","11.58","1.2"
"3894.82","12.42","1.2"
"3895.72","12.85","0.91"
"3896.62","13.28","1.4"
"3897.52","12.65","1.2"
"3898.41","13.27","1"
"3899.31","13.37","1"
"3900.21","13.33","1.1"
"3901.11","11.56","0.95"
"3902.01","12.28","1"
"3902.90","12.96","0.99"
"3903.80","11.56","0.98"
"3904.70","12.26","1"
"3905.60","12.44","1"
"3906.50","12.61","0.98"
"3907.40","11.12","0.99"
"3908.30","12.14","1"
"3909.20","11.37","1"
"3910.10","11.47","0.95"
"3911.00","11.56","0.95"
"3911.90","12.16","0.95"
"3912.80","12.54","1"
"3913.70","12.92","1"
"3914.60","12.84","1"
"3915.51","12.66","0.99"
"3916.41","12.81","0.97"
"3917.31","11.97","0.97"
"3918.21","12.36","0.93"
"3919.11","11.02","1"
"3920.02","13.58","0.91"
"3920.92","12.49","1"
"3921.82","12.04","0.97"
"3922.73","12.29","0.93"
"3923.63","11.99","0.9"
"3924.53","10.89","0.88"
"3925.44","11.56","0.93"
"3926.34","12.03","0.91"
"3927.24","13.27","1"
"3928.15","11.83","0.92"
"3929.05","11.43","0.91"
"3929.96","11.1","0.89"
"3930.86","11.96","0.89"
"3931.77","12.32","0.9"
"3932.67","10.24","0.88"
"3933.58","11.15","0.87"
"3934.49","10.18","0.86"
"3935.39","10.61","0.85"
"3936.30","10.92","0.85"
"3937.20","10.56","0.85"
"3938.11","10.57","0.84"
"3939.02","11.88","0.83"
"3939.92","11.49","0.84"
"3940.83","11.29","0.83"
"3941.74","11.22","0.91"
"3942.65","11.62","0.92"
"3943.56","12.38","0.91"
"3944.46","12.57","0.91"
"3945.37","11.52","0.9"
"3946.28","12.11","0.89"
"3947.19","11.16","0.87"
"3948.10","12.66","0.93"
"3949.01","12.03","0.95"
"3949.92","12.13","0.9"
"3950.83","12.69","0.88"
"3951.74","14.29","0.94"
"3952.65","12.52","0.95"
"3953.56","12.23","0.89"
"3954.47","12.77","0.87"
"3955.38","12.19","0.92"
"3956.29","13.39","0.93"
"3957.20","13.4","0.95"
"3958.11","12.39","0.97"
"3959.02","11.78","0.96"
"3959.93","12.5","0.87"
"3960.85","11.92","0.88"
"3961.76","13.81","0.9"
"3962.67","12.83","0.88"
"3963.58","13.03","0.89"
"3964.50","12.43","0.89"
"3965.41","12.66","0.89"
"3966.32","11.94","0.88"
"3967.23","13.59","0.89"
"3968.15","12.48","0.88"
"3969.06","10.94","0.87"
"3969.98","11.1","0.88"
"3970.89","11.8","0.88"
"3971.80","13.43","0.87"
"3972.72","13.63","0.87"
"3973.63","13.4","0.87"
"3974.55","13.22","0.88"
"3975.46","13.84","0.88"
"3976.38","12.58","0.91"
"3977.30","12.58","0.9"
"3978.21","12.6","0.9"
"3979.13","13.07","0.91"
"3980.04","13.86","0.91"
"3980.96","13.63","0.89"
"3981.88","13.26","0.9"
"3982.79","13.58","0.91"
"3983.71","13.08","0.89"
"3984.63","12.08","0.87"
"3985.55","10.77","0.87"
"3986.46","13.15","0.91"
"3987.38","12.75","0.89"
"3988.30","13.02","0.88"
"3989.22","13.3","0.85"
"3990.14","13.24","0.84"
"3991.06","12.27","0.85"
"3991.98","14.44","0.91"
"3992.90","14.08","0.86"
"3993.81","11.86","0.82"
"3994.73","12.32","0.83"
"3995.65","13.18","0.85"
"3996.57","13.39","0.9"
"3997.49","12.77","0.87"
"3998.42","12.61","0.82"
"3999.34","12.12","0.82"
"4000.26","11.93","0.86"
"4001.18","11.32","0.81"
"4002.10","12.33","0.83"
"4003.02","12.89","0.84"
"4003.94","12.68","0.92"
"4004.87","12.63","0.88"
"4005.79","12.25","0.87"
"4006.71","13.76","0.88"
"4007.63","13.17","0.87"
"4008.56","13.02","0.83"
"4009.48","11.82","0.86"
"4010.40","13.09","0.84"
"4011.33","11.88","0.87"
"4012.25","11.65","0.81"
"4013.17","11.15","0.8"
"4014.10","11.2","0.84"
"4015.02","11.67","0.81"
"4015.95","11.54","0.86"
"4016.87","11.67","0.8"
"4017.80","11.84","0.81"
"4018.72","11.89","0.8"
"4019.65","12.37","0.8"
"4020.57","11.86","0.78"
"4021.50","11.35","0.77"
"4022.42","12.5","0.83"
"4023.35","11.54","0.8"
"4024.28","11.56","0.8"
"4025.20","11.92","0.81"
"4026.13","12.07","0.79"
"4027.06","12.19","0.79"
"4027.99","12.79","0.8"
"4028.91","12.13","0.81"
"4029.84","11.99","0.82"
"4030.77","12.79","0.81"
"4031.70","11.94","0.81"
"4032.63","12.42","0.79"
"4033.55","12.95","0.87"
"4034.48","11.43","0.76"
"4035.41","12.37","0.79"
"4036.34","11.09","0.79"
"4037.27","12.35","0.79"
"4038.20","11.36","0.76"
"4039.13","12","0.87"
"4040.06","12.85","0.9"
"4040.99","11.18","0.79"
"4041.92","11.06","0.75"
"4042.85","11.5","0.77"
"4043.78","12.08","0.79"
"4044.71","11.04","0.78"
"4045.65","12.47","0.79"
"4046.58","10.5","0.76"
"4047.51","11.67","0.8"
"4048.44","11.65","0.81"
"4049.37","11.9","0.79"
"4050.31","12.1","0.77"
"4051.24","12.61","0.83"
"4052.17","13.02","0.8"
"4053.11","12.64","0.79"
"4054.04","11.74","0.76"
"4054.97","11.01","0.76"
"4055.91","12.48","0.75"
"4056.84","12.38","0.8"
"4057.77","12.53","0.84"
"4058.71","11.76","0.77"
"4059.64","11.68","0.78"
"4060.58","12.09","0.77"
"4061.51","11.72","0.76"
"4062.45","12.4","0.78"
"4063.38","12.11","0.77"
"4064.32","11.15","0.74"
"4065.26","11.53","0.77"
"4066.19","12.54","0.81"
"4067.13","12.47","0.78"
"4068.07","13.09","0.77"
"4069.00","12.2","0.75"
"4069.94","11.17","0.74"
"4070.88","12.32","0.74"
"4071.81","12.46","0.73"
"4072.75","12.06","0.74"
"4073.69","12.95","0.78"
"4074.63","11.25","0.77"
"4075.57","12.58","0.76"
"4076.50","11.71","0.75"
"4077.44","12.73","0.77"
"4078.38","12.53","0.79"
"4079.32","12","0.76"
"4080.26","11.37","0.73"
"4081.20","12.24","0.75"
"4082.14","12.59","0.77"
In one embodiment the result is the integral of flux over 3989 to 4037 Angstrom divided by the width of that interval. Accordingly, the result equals 12.3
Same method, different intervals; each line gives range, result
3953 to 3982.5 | 12.8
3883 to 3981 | 12.3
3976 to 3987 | 12.9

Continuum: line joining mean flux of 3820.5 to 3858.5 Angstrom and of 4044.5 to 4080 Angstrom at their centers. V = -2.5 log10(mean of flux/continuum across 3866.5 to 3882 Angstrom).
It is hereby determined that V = 0.07 mag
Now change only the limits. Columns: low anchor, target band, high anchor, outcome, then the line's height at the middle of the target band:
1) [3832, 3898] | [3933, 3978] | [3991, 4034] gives 0.018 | 12.4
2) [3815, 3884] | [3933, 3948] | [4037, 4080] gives 0.102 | 12.5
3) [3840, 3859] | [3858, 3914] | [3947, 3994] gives 0.066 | 13.1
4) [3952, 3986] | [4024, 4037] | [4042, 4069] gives 0.006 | 12.2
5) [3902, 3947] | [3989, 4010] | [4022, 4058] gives -0.072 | 11.9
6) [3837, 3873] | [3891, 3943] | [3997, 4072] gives 0.044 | 12.5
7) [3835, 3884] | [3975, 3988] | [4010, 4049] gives -0.070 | 12.1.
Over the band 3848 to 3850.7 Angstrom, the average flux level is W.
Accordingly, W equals 14.1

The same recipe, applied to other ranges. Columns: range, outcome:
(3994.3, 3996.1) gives 12.8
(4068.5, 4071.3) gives 11.9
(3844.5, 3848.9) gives 13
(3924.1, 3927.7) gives 11.9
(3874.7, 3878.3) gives 12.7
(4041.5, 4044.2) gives 11.6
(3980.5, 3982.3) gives 13.4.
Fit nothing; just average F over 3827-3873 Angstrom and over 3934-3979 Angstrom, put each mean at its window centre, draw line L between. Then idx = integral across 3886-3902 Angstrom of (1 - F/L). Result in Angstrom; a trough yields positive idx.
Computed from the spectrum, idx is 0.2 Angstrom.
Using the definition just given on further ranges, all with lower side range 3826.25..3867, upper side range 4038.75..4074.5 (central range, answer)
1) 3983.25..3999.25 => -0.7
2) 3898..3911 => 0.4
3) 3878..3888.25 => 0.2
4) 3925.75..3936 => 0.9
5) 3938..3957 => 0.4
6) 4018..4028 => 0.1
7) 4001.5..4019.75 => 0.0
